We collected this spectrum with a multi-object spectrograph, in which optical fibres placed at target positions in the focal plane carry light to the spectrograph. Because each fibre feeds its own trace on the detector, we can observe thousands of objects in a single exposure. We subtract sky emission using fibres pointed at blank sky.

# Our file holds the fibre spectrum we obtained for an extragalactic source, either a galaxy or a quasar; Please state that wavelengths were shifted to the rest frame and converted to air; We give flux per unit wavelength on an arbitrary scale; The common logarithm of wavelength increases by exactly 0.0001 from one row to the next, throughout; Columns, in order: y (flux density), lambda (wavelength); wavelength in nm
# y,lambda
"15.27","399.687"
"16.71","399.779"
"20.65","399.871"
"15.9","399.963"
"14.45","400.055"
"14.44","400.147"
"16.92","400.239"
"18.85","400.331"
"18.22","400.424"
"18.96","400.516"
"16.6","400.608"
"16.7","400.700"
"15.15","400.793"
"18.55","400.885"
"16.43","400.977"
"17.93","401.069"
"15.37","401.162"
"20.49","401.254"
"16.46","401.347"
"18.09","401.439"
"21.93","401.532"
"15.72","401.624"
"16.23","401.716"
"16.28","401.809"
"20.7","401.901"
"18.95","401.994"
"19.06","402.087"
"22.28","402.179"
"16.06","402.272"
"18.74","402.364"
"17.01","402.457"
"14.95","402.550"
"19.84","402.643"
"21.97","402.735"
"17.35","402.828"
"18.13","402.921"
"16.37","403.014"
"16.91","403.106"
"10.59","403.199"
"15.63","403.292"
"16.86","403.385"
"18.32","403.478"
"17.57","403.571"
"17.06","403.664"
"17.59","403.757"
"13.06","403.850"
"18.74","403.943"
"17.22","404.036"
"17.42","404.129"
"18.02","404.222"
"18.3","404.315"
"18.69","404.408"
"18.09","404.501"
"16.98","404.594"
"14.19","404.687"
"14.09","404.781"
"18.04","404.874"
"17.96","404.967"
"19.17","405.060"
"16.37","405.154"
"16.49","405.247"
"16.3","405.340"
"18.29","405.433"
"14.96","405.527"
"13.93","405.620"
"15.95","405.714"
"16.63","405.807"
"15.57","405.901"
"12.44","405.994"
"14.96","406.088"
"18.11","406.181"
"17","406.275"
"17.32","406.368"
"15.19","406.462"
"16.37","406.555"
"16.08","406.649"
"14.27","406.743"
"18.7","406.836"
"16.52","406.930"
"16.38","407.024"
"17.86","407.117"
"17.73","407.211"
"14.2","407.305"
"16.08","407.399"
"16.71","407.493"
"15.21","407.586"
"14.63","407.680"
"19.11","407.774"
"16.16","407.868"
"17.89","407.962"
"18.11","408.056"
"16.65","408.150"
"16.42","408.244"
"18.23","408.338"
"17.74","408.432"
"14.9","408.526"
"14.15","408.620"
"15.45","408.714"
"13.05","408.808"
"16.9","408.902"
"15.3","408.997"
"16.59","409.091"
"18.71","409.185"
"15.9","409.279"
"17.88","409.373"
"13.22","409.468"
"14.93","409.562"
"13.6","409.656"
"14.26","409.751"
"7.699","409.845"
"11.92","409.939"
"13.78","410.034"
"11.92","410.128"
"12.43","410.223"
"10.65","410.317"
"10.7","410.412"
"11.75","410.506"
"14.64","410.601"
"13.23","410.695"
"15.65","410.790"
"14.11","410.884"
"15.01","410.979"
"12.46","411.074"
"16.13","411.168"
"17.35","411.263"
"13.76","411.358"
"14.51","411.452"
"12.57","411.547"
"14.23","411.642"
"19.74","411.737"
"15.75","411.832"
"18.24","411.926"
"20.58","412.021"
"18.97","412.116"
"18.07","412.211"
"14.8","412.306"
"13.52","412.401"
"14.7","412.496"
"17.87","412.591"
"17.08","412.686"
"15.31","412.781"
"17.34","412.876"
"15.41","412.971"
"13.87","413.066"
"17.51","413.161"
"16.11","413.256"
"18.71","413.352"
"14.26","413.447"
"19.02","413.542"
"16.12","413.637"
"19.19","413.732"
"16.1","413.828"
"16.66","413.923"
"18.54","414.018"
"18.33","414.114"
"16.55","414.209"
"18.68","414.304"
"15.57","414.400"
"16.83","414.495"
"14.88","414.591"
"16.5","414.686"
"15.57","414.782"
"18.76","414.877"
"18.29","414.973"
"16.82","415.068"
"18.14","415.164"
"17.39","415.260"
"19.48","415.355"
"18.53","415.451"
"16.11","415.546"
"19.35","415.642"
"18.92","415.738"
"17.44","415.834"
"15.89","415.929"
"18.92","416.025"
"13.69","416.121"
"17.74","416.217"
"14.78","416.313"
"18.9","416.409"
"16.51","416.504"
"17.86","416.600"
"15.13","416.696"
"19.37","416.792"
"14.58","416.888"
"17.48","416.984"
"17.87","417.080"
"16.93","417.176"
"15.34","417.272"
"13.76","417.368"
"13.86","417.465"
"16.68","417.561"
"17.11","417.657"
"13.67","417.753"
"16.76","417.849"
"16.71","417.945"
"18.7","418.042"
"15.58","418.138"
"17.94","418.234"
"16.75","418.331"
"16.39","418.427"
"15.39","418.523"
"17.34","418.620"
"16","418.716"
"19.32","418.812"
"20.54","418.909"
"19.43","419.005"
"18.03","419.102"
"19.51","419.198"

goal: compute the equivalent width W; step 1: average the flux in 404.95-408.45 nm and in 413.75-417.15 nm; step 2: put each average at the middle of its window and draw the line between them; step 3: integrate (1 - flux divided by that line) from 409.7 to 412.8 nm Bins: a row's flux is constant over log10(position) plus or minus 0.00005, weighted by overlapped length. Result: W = 0.41 nm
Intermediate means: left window 16.5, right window 17.2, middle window 14.6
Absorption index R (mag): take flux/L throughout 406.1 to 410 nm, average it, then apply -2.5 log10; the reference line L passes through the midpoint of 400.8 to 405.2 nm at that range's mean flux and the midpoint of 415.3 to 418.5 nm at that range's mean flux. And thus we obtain 0.09 mag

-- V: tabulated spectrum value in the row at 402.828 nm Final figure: 17.35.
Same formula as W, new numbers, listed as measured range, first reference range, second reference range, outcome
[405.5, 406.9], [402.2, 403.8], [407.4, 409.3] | 0.072 nm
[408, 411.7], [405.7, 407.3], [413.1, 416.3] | 0.468 nm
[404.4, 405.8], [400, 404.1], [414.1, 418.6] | 0.056 nm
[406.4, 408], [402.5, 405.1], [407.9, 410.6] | -0.086 nm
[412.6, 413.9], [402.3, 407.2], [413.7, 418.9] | 0.020 nm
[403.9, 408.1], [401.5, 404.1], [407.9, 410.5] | -0.134 nm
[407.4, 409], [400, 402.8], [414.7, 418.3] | 0.101 nm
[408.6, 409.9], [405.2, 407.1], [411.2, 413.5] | 0.109 nm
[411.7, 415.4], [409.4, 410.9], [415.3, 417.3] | -0.447 nm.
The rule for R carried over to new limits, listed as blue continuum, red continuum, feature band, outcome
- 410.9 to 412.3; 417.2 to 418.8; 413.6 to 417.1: -0.07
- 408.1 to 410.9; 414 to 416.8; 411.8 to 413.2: -0.05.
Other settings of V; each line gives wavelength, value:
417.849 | 16.76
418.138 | 15.58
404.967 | 17.96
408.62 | 14.15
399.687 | 15.27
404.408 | 18.69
